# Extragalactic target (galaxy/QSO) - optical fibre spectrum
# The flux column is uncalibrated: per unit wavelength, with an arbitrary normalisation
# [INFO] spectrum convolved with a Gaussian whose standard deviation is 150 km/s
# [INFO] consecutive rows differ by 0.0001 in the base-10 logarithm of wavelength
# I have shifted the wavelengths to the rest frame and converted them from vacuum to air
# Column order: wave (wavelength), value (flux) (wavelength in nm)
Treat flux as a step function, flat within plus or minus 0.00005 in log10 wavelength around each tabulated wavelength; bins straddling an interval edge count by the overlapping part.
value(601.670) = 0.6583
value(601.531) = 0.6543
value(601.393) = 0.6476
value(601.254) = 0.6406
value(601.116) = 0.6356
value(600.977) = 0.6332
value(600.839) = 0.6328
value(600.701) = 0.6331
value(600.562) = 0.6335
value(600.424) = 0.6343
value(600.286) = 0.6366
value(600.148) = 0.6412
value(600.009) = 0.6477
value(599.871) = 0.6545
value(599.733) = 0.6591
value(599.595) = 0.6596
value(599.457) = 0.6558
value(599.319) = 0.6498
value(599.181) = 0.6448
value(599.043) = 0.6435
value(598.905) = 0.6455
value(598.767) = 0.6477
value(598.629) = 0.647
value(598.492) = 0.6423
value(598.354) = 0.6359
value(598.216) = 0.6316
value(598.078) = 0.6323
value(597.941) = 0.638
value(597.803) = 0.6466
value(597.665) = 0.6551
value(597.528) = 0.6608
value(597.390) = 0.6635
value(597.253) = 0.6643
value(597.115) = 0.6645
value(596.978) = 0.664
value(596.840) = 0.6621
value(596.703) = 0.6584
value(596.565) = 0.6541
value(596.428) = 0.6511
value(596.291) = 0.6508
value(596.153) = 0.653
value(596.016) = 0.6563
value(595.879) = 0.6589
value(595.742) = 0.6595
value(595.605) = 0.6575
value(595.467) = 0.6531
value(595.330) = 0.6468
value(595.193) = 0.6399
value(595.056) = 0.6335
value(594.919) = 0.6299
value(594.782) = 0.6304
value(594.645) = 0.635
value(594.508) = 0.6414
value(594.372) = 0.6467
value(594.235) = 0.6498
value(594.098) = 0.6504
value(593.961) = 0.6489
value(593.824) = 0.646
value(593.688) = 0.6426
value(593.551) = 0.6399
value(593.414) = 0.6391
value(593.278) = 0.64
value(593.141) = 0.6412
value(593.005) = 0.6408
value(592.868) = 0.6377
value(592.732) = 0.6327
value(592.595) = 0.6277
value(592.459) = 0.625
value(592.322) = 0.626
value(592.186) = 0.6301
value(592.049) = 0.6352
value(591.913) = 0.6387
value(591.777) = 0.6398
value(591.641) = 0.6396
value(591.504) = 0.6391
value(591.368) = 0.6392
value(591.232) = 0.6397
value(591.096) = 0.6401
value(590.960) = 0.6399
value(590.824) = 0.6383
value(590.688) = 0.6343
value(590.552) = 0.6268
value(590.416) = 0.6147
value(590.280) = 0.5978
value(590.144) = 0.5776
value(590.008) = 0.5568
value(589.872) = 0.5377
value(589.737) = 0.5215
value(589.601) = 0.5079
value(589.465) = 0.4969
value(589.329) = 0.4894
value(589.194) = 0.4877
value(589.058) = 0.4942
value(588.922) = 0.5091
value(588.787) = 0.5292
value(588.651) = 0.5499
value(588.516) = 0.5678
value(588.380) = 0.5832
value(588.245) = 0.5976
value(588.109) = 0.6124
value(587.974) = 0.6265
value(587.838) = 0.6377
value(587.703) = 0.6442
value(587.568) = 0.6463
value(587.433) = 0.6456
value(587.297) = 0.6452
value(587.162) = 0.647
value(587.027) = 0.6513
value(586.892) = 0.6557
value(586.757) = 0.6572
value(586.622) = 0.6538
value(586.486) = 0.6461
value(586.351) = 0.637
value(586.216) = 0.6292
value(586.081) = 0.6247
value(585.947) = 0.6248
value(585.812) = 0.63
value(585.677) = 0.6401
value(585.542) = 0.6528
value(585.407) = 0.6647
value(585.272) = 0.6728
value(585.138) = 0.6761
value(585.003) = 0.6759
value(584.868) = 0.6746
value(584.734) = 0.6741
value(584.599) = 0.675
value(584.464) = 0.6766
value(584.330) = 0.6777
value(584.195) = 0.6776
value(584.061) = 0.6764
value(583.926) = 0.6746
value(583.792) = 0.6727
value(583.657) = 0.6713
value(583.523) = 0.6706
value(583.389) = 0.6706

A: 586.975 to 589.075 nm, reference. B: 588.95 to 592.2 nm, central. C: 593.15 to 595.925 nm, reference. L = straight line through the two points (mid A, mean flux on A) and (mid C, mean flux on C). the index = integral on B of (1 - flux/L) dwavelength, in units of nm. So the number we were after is 0.158 nm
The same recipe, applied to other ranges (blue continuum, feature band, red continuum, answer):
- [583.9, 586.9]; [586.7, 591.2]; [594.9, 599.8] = 0.45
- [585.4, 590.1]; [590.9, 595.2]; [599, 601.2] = -0.15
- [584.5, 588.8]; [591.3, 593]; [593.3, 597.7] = 0.03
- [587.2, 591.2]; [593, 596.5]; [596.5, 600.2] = -0.12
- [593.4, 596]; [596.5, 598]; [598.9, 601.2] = -0.03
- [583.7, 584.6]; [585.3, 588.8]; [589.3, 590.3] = -0.15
